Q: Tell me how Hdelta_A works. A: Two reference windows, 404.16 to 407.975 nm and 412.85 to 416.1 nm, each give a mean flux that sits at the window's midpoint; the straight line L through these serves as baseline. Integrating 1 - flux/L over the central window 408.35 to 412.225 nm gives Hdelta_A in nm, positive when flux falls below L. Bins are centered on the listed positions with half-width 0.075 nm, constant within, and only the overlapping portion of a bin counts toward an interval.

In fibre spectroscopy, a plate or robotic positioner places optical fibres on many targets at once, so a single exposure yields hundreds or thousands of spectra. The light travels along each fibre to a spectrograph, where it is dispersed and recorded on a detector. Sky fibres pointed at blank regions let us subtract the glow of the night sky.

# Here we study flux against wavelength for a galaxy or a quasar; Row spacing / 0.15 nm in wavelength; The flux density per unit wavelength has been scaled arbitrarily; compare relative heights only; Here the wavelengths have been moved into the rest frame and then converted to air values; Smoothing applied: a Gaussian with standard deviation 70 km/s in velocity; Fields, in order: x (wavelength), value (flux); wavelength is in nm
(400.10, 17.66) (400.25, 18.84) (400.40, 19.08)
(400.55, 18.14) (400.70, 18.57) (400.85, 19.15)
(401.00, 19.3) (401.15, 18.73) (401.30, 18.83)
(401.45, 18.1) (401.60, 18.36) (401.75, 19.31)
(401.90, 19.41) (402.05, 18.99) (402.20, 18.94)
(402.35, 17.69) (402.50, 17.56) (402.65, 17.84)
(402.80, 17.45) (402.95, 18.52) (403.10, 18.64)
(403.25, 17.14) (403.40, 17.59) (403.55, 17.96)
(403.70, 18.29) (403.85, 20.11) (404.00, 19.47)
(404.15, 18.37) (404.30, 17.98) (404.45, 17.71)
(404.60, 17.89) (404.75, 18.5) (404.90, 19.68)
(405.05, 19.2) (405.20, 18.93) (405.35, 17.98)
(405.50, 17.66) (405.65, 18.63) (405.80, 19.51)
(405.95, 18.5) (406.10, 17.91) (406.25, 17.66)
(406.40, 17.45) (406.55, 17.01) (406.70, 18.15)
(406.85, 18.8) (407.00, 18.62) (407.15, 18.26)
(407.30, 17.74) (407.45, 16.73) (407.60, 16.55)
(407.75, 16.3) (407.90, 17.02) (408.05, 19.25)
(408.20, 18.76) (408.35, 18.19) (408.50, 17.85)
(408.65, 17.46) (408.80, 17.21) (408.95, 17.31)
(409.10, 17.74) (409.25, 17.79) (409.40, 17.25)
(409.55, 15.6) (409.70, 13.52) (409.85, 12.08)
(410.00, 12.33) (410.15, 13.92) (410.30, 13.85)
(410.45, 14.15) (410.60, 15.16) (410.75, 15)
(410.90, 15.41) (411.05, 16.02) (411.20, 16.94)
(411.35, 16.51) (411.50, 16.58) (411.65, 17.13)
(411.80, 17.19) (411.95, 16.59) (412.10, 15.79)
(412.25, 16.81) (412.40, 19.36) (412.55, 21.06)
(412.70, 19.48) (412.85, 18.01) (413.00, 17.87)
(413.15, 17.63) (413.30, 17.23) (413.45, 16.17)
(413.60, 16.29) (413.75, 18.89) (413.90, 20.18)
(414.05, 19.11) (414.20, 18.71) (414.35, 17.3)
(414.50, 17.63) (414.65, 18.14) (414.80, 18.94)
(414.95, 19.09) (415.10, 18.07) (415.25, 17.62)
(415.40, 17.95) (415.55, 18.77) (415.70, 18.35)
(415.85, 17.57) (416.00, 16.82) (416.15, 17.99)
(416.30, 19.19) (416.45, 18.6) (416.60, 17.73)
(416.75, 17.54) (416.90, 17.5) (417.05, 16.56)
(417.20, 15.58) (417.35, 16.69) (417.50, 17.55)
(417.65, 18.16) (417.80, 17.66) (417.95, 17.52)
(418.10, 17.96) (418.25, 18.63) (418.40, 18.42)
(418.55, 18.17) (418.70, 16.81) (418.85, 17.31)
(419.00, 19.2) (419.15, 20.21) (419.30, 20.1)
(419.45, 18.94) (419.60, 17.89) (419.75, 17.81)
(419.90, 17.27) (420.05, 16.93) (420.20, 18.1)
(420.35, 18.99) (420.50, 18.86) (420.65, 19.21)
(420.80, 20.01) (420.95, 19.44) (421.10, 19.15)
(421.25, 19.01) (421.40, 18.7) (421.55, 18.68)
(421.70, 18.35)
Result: 0.453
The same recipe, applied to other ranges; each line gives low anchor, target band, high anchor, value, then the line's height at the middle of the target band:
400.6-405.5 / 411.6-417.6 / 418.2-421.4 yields 0.224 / 18.6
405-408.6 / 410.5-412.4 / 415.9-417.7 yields 0.151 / 17.8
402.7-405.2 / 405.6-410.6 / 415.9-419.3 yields 0.368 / 18.2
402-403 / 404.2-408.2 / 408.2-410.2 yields -0.247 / 17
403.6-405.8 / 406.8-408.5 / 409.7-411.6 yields -0.112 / 16.7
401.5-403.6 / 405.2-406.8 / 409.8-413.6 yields -0.052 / 17.5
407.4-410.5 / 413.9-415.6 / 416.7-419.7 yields -0.107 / 17.3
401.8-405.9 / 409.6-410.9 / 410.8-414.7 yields 0.288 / 17.8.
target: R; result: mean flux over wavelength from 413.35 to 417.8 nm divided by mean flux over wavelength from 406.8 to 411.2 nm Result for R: 1.1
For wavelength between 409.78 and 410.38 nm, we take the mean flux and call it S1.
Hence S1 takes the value 13.1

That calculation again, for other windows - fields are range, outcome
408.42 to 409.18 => 17.5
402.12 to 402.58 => 18.1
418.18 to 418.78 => 18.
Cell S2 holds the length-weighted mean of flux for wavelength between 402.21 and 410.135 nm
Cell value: 17.7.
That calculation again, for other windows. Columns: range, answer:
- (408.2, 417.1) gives 17.2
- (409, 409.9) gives 15.8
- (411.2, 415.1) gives 17.9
